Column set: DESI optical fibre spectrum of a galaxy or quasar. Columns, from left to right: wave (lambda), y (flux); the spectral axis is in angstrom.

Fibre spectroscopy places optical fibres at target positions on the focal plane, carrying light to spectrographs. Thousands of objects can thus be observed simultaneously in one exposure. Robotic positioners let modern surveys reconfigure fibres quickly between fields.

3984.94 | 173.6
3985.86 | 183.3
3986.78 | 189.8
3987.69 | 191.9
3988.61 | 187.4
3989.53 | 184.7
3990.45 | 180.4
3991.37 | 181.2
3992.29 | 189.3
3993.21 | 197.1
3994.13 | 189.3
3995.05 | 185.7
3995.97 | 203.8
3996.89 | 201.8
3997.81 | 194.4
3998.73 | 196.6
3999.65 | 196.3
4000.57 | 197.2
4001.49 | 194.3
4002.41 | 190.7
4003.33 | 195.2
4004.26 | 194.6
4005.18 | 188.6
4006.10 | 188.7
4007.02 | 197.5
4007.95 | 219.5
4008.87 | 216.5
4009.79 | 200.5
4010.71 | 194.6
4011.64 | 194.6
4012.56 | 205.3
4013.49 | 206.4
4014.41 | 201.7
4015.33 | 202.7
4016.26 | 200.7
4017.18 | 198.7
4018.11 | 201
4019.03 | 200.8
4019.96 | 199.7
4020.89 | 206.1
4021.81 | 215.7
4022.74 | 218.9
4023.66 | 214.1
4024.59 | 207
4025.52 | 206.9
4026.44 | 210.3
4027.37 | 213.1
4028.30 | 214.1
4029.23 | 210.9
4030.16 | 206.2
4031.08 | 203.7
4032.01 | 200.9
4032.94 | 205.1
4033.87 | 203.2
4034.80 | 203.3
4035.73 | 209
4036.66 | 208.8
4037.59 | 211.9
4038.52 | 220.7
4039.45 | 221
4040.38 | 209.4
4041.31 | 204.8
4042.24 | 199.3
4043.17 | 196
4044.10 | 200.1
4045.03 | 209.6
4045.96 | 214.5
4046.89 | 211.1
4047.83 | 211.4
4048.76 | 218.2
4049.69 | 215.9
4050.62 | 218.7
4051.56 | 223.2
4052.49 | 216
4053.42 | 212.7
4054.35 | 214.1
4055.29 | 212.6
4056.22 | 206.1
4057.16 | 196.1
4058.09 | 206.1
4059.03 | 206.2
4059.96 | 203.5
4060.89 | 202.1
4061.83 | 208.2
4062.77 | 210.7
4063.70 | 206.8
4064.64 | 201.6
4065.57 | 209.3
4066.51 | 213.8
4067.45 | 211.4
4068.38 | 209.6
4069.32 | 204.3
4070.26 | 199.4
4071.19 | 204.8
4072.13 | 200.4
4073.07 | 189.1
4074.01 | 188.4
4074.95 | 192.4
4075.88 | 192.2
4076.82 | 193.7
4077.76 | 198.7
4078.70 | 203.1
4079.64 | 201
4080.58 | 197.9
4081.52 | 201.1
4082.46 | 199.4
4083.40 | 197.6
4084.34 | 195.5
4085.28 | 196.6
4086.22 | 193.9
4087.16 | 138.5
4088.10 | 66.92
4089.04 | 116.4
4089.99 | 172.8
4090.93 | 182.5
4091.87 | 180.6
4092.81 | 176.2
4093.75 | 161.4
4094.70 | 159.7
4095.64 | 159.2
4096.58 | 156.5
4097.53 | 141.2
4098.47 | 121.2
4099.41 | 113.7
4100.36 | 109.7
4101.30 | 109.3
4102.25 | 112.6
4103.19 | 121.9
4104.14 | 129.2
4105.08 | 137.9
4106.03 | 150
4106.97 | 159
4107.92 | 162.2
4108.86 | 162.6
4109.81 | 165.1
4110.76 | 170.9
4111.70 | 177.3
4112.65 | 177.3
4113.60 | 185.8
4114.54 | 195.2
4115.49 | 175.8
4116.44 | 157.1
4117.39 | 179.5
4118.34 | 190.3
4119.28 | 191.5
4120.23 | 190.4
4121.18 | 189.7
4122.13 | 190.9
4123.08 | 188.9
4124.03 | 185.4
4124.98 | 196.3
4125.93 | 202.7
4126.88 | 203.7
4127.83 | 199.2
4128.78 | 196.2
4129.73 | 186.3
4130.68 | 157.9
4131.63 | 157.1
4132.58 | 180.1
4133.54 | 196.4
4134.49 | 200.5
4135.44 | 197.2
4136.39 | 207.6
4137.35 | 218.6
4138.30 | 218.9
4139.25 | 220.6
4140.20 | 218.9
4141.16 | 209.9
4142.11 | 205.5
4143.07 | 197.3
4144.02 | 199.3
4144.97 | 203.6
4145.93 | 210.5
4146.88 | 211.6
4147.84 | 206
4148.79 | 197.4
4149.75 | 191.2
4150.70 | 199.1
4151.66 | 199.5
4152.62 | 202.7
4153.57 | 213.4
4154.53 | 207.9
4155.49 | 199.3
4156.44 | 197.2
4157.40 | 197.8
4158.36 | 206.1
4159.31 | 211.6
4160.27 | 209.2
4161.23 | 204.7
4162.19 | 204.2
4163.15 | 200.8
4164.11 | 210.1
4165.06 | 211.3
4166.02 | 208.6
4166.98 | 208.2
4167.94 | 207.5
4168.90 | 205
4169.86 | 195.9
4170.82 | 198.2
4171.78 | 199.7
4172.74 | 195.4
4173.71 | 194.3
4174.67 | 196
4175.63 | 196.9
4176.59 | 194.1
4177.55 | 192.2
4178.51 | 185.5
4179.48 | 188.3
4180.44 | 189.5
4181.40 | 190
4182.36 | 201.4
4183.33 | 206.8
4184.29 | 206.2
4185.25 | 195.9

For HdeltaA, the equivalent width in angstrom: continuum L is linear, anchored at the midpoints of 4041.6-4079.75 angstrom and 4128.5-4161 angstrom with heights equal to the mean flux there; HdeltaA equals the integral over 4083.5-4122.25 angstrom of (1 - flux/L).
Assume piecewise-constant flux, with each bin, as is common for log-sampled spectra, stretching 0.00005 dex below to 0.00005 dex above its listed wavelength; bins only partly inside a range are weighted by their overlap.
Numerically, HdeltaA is 8.4 angstrom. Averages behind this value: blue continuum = 206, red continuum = 201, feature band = 159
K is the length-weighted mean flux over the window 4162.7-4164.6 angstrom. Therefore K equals 206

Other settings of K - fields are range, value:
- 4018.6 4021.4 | 202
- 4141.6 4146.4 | 203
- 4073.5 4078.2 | 193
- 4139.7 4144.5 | 206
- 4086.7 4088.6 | 103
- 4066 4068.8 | 212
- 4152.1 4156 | 206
